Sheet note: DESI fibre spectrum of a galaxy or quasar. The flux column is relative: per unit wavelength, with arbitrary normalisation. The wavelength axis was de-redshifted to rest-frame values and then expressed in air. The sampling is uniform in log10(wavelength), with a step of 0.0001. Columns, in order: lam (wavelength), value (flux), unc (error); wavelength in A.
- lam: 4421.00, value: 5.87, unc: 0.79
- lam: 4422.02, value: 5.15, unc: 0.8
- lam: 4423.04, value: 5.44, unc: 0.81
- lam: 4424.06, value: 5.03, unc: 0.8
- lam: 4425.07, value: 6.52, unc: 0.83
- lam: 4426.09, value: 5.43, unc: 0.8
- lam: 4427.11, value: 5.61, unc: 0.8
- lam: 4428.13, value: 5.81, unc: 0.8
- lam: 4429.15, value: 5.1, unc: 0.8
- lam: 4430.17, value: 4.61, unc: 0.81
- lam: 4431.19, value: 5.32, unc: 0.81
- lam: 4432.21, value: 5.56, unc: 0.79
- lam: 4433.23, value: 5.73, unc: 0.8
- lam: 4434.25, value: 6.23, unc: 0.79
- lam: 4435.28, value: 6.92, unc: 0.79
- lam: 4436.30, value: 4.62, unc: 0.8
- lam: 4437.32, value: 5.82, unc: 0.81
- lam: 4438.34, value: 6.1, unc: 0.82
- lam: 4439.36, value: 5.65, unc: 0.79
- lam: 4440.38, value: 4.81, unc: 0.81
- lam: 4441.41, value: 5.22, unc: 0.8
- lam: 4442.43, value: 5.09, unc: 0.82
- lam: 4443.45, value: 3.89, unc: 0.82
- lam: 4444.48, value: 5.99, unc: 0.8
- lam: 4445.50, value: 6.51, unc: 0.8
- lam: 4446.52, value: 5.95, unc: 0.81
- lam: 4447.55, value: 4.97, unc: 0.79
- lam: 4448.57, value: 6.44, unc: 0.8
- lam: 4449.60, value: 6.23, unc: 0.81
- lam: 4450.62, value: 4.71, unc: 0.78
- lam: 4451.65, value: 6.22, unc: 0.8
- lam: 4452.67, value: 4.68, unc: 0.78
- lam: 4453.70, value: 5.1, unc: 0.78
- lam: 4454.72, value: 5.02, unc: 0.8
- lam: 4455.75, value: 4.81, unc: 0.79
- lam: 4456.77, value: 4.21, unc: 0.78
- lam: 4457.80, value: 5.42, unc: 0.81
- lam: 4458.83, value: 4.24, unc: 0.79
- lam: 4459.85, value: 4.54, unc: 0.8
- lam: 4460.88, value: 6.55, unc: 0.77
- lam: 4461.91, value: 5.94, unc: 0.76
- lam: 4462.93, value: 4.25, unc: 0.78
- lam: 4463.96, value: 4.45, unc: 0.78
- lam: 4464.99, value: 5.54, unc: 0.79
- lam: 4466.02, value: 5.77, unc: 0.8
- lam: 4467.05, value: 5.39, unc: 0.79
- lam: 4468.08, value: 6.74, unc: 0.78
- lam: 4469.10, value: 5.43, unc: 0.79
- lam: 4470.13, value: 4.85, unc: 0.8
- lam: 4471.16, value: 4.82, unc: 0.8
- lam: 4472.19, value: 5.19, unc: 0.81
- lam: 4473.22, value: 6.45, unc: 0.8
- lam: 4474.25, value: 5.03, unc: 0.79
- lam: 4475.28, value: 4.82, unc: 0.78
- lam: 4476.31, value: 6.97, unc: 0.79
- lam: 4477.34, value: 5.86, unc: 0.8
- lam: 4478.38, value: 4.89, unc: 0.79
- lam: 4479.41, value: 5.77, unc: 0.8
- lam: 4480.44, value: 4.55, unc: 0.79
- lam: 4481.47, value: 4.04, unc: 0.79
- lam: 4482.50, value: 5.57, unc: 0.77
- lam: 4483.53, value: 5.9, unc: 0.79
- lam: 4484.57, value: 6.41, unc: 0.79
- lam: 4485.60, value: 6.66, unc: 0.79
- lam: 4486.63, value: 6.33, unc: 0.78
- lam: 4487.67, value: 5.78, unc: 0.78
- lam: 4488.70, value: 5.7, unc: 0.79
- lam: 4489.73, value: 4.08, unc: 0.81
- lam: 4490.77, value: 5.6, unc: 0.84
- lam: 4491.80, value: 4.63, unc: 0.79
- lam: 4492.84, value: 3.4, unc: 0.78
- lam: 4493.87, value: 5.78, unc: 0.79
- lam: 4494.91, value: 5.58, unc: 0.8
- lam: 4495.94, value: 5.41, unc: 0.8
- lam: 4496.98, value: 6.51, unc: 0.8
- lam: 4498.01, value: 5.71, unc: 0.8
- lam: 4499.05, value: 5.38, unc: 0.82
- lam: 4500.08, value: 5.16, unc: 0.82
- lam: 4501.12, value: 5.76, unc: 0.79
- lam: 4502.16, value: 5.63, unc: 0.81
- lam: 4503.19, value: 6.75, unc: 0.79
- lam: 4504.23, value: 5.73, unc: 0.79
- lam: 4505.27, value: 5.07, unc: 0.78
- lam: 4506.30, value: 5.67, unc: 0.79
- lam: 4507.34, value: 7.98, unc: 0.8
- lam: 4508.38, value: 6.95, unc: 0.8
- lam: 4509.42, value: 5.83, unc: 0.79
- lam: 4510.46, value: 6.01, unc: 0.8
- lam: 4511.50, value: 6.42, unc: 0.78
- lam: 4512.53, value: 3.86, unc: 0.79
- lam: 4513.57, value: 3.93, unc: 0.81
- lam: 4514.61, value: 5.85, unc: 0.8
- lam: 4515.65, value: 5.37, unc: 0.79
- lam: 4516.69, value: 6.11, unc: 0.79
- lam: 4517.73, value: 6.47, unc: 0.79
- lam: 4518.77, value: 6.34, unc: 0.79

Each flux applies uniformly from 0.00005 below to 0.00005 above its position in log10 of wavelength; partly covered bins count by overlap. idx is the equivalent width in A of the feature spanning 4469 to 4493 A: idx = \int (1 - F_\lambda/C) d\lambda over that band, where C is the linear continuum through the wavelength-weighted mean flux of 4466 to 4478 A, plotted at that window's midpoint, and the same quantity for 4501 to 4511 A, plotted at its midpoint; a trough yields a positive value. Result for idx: 1.4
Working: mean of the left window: 5.59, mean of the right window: 6.15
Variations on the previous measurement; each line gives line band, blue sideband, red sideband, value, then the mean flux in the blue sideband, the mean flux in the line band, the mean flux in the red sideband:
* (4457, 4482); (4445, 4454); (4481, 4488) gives 1.96 A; 5.65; 5.3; 5.82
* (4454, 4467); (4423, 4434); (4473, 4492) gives 1.04 A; 5.49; 5.07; 5.53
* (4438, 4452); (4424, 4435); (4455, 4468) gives -0.44 A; 5.59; 5.54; 5.14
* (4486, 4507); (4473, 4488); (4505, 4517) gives 0.73 A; 5.65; 5.51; 5.76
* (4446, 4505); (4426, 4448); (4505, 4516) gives 2.12 A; 5.5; 5.43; 5.74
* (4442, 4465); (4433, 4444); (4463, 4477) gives 0.90 A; 5.45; 5.24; 5.46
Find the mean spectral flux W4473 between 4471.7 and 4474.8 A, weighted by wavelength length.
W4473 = 5.55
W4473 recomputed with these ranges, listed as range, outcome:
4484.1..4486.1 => 6.55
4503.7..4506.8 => 5.5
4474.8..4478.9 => 5.63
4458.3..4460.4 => 4.43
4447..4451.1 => 5.59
